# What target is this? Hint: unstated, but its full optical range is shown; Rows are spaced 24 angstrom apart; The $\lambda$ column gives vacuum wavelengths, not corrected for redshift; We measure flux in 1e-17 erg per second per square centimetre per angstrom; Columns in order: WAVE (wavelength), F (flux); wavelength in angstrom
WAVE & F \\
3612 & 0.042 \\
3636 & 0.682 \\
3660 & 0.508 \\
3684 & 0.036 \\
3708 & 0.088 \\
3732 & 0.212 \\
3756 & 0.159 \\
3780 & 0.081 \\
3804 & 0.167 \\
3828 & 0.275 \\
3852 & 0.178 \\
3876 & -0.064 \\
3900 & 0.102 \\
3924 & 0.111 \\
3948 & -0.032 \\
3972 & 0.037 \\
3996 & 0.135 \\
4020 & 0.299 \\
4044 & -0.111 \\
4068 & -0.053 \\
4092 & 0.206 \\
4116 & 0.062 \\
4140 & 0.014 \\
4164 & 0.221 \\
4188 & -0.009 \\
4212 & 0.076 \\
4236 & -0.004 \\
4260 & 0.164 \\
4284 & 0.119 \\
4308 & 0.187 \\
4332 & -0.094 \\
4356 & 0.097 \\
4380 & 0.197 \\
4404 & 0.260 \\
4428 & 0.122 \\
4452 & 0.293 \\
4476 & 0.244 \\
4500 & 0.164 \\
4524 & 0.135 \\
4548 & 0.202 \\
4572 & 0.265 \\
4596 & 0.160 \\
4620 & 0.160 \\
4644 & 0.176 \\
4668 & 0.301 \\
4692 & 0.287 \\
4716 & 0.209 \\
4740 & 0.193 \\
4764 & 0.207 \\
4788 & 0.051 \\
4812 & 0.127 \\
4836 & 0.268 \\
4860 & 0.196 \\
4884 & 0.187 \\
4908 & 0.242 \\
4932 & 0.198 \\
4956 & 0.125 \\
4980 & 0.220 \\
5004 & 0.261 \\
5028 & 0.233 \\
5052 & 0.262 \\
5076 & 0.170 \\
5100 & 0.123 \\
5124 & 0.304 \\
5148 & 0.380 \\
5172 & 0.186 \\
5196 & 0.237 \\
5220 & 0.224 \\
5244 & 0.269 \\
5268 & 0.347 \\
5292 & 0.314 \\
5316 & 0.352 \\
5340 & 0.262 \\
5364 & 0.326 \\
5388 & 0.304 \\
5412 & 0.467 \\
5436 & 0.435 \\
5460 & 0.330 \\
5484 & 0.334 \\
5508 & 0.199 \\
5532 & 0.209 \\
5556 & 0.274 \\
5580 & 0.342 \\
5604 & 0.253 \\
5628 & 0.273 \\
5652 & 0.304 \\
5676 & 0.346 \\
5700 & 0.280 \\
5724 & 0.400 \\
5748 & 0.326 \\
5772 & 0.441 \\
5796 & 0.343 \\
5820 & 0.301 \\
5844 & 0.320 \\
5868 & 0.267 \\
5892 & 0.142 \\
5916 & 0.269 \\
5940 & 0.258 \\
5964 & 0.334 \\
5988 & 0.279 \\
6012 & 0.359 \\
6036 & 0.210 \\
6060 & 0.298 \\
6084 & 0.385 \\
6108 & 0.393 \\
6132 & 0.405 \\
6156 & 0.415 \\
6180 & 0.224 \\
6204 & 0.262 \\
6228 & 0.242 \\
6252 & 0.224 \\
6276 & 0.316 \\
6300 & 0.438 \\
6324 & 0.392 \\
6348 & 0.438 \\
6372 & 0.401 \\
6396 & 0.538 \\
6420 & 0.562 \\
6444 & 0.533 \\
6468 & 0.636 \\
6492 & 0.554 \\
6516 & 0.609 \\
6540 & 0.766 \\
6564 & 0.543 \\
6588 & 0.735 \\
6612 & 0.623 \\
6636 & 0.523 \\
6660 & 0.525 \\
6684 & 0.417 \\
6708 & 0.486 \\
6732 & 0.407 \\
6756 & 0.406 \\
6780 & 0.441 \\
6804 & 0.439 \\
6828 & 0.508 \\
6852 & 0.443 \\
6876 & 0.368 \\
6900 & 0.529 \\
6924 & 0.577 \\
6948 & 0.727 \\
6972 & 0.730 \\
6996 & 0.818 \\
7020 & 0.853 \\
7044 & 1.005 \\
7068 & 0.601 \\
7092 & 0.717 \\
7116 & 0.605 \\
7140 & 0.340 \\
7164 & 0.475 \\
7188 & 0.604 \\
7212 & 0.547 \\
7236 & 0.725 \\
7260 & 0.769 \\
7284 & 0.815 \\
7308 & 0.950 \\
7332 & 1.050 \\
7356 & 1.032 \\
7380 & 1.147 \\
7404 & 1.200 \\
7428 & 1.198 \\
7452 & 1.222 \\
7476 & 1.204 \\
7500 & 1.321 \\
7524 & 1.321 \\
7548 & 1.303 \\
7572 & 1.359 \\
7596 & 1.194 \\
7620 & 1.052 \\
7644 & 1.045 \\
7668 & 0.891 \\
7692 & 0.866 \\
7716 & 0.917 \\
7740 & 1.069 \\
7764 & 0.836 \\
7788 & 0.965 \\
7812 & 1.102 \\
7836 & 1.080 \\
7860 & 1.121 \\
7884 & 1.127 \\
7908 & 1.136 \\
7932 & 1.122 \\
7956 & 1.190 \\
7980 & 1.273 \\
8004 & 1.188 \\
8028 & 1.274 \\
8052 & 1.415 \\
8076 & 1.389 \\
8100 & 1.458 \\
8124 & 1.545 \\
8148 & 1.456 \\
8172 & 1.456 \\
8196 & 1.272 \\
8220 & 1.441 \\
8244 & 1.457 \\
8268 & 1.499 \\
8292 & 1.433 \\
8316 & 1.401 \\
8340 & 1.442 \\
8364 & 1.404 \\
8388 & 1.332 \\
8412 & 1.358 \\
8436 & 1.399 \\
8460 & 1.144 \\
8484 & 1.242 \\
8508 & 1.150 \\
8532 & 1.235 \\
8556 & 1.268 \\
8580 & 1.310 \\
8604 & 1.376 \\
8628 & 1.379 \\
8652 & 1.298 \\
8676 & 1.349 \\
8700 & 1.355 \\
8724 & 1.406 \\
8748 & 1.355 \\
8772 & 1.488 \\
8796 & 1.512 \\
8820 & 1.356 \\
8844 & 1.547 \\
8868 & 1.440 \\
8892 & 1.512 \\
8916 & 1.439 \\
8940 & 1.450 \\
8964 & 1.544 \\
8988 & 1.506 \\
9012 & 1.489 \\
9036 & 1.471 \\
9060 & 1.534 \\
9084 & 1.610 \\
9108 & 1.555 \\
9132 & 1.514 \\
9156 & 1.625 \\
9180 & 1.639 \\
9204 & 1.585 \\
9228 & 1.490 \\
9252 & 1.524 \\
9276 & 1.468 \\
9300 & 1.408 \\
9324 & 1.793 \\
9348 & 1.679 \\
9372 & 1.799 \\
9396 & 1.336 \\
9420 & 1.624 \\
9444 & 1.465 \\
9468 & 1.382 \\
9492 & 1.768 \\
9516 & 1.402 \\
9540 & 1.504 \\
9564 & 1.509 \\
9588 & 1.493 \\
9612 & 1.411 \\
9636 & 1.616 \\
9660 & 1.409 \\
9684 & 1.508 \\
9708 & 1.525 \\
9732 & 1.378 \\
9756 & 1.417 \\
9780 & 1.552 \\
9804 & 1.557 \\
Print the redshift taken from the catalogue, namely 0.000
